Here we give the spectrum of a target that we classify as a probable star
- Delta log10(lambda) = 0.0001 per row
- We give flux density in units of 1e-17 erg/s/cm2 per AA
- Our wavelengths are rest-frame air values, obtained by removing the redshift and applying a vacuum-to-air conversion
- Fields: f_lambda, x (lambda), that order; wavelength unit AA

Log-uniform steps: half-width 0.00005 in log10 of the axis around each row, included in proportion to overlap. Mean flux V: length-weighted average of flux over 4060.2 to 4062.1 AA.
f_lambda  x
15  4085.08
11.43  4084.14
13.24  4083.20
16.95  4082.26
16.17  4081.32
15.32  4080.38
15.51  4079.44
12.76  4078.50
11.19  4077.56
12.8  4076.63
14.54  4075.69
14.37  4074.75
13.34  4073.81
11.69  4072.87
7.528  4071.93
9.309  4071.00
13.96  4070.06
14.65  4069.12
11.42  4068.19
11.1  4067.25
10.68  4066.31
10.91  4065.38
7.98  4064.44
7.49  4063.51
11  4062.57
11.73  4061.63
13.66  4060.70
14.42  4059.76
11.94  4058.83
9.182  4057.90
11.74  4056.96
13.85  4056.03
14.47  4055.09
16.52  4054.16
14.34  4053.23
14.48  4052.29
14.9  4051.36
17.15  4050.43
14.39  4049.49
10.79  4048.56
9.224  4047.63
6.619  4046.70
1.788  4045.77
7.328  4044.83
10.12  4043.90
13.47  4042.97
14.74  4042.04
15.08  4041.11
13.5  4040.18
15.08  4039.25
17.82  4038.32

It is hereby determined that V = 12.7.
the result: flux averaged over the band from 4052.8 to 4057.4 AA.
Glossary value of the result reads 14.2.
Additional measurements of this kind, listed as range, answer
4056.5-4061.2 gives 12.2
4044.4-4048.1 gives 6.23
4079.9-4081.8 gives 15.7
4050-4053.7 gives 15.2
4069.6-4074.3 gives 11.2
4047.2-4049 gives 10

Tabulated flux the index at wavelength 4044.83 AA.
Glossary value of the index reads 7.328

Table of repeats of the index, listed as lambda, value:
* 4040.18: 13.5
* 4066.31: 10.68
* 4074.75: 14.37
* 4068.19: 11.42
